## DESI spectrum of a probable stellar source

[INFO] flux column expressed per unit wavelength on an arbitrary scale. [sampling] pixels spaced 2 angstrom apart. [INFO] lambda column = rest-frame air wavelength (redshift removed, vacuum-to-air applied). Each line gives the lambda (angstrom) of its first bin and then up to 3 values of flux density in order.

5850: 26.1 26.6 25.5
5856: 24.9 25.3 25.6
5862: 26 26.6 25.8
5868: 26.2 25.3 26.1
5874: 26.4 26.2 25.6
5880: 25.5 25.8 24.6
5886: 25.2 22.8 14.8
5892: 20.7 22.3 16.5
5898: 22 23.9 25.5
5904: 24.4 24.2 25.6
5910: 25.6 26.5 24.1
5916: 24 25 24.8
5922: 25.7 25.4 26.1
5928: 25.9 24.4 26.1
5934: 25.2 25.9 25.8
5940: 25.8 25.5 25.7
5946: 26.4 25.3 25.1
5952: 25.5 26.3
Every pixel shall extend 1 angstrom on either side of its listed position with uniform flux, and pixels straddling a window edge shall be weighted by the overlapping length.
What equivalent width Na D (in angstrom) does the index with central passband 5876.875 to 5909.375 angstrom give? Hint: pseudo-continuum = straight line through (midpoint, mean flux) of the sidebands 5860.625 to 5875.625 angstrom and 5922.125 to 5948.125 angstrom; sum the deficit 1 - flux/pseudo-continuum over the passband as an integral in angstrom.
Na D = 3.5 angstrom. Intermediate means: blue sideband 26.1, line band 23.1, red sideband 25.7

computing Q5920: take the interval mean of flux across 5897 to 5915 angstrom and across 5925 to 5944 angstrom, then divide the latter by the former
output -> 1.0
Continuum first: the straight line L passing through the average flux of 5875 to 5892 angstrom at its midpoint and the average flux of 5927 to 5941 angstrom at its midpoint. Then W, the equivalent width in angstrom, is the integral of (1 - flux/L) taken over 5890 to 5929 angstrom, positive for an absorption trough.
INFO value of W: 1.2 angstrom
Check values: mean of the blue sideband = 23.6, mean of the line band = 23.9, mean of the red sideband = 25.6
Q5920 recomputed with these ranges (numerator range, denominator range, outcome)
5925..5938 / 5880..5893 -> 1.14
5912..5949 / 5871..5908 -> 1.08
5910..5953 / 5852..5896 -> 1.04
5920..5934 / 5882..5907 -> 1.14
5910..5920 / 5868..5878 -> 0.96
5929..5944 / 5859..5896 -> 1.05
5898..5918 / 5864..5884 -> 0.96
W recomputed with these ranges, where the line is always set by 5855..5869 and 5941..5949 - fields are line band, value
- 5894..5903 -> 1.3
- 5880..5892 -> 1.4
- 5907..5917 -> 0.2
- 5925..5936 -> 0.1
